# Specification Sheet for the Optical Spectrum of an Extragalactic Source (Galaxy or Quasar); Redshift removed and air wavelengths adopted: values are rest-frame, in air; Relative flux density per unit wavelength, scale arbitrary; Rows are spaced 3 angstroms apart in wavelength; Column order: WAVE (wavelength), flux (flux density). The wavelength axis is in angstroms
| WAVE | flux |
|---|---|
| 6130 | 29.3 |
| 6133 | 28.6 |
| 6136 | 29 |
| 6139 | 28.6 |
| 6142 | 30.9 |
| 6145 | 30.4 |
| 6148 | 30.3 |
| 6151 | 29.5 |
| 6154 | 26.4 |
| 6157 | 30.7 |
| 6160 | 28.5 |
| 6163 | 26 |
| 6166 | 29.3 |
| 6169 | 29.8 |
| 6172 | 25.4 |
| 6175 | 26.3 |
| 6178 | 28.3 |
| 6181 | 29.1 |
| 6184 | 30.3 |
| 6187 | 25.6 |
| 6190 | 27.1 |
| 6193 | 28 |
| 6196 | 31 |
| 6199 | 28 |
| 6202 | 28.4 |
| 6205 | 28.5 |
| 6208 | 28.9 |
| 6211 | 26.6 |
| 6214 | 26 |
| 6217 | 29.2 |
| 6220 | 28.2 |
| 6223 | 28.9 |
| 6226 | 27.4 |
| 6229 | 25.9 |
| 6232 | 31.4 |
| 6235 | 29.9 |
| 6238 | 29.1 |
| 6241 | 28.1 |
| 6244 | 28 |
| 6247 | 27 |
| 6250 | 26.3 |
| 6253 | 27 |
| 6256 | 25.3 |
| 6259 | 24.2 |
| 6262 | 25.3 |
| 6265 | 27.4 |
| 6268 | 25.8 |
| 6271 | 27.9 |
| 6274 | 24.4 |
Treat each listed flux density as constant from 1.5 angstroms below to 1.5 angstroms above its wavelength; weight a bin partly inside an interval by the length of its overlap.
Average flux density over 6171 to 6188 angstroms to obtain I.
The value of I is 27.6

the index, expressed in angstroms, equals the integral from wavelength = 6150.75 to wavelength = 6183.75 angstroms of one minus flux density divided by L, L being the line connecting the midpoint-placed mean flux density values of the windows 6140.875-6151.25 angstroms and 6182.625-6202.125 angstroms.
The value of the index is 1.4 angstroms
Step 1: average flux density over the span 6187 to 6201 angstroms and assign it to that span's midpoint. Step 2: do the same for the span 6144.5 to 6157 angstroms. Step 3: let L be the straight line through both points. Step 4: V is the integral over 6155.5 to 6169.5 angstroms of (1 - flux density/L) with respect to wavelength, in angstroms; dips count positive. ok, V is 0.08 angstroms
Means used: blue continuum 29.2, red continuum 28.2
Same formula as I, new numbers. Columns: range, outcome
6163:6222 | 28.1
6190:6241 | 28.4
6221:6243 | 28.6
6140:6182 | 28.6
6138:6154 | 29.6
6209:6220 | 27.5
